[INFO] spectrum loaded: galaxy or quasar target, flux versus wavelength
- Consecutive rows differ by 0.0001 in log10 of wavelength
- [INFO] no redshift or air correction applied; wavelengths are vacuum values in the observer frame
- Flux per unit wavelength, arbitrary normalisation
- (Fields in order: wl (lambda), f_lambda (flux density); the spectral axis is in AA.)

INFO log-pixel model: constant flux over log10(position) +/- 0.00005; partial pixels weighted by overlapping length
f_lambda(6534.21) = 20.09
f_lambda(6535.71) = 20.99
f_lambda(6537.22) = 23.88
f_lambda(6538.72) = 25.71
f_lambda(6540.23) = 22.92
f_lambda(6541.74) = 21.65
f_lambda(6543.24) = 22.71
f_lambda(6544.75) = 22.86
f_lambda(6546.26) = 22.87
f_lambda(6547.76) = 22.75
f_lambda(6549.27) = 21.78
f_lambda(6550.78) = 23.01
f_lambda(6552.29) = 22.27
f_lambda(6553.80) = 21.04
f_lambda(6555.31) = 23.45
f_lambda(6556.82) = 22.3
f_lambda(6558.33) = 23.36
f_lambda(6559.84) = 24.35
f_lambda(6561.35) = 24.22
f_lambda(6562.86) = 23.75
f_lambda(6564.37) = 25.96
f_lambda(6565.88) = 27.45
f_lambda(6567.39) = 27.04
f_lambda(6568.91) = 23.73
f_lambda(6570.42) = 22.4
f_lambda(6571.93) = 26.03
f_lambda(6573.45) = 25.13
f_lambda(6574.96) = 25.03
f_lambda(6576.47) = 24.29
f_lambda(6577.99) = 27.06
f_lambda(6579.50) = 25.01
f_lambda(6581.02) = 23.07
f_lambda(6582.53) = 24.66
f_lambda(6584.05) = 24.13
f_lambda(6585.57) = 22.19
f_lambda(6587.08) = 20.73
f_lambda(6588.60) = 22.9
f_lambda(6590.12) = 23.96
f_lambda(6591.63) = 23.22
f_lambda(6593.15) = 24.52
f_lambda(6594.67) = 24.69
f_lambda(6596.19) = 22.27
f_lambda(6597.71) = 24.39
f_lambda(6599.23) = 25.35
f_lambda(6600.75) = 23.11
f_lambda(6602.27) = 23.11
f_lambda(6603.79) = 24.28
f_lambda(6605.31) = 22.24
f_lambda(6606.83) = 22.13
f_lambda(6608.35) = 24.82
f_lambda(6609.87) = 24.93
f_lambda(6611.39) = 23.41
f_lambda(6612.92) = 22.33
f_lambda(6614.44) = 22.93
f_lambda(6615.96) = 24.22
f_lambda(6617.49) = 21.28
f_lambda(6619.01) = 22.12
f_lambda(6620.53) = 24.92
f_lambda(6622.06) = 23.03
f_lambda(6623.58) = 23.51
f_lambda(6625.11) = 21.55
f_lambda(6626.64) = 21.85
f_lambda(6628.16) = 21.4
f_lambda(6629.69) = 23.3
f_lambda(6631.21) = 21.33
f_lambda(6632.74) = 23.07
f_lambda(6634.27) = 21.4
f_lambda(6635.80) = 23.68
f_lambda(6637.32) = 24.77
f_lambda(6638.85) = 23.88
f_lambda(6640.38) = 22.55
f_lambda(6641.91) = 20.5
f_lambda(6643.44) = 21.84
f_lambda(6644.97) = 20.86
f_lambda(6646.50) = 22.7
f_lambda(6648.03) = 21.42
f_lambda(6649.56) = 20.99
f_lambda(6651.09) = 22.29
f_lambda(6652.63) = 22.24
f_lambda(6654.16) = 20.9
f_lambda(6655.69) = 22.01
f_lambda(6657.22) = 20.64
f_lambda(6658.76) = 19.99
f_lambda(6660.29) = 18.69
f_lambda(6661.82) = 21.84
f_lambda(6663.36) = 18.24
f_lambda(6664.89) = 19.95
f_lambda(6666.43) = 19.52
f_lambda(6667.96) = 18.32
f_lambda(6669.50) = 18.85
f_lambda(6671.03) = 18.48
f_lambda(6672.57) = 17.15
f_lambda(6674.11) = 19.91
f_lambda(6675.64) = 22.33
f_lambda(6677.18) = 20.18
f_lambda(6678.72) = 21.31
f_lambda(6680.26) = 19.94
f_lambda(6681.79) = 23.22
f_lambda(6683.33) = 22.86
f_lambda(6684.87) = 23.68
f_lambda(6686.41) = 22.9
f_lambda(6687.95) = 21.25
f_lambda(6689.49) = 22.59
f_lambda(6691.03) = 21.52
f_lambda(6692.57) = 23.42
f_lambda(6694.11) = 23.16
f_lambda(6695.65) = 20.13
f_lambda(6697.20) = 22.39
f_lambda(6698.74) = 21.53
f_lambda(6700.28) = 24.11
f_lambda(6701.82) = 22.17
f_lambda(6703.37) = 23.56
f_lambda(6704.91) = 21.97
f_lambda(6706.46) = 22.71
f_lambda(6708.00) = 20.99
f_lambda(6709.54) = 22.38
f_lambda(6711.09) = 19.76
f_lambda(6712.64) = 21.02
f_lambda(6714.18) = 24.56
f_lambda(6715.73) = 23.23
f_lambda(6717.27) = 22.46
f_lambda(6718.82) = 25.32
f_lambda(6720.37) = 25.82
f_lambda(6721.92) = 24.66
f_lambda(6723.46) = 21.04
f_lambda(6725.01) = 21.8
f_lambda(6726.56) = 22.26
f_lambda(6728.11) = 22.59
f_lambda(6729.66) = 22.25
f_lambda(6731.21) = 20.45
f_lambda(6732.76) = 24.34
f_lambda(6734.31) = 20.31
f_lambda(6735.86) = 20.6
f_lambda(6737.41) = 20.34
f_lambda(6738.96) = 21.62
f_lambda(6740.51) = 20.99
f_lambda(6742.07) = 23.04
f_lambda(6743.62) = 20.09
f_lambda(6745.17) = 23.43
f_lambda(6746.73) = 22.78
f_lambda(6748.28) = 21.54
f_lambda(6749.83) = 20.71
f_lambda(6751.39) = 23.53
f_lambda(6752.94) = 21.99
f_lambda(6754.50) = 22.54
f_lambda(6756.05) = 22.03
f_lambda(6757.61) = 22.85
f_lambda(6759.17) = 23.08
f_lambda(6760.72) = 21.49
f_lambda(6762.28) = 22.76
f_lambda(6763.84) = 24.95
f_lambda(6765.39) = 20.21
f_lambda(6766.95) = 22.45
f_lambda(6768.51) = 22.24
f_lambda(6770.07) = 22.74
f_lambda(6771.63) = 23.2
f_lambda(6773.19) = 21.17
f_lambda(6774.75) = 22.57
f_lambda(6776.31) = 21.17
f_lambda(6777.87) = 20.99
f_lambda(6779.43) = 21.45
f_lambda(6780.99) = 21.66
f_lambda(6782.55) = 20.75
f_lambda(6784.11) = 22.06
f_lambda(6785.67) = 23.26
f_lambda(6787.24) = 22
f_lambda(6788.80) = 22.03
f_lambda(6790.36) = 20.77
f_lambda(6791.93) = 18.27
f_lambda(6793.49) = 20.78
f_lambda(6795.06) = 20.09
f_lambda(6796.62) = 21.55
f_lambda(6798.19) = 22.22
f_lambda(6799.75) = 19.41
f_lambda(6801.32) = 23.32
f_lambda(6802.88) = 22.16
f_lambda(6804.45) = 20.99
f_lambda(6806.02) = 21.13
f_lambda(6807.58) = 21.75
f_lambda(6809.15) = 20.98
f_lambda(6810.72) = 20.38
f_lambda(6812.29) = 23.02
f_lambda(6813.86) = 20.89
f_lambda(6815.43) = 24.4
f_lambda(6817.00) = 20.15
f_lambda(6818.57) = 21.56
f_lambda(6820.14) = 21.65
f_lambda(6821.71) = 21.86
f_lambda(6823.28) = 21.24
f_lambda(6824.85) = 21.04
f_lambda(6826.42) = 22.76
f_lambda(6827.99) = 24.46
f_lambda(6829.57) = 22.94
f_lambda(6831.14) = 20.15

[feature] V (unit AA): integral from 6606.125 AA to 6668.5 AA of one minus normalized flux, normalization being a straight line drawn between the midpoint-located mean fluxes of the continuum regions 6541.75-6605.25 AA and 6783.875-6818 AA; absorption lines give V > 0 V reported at 3.0 AA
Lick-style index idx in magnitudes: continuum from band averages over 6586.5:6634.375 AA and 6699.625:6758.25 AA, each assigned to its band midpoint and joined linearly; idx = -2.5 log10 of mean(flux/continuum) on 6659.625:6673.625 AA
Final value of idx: 0.19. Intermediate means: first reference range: 23.1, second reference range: 22.3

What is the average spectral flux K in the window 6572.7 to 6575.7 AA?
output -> 25.1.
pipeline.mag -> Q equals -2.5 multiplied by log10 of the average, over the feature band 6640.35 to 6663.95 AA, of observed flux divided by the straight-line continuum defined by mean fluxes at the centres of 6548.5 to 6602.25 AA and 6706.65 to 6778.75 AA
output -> 0.10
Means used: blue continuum 23.9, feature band 21.1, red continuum 22.2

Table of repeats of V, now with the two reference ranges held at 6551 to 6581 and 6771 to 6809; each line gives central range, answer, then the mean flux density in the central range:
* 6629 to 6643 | 0.4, 22.7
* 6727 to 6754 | 0.3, 21.8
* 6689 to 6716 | 0.4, 22.3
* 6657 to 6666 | 1.3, 19.8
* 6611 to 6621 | 0.3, 23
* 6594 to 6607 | 0.2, 23.6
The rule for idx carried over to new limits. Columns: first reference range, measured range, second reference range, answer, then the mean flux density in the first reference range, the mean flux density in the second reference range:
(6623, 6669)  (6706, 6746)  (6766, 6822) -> -0.03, 21.5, 21.6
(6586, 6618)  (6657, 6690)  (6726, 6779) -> 0.11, 23.4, 22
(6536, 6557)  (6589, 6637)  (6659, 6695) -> -0.07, 22.8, 20.8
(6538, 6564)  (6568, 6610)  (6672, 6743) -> -0.05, 23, 22.1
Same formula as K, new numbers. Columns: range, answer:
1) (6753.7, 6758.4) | 22.4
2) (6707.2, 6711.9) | 21.1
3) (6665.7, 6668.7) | 19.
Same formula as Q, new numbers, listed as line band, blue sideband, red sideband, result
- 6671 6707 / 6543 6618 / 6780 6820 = 0.04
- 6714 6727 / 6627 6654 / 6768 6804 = -0.08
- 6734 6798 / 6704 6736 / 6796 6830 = 0.02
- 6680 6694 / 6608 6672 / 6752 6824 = -0.04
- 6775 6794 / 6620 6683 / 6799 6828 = 0.02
